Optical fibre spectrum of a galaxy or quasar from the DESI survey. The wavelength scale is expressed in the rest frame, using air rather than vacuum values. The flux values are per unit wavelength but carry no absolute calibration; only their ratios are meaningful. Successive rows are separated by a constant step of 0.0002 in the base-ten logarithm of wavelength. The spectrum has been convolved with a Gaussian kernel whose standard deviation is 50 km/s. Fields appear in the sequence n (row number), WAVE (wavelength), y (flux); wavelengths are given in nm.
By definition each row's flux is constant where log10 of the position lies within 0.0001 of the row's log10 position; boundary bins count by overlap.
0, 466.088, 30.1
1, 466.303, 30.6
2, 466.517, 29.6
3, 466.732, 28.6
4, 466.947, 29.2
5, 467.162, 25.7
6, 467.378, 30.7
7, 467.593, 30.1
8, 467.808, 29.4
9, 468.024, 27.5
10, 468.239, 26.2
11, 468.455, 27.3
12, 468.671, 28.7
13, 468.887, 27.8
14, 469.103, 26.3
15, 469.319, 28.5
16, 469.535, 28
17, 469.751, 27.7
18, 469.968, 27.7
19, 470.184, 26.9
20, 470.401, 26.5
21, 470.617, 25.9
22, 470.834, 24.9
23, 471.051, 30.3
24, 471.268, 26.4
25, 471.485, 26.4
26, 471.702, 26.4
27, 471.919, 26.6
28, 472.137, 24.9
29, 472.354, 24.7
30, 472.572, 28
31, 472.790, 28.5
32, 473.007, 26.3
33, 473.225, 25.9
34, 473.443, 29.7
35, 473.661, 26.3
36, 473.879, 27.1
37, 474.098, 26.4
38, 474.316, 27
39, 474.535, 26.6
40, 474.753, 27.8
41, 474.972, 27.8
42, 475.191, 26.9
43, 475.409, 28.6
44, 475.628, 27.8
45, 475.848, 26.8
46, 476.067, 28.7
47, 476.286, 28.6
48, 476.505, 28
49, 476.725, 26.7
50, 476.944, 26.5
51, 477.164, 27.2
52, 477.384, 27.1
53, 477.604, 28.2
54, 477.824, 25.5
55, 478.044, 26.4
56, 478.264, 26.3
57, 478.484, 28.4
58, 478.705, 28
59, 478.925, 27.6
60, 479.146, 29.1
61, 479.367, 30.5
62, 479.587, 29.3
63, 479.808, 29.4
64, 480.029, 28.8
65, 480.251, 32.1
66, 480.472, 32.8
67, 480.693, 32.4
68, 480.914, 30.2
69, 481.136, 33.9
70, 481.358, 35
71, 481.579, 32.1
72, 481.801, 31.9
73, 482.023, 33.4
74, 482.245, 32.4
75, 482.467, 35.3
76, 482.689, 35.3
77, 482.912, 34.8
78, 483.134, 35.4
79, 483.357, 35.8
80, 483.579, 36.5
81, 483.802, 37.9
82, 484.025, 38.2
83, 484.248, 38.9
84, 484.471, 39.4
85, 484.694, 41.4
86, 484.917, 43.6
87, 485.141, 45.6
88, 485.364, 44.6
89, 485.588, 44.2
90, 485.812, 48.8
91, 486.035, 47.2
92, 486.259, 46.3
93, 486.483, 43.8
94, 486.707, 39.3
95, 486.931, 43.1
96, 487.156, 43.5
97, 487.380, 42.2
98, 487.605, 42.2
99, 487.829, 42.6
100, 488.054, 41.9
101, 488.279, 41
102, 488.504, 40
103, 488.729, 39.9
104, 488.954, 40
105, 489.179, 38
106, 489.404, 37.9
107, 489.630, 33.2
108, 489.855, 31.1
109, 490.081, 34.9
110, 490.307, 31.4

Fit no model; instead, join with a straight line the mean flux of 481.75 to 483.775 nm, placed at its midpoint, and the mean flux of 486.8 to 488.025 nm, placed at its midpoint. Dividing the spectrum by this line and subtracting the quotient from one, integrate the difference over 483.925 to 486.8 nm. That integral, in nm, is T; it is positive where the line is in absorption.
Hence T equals -0.299 nm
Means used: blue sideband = 34.8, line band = 43.2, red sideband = 42.6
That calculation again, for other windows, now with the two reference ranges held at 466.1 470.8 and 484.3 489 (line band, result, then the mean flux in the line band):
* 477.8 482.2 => 0.85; 30.3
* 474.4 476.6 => 0.39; 27.8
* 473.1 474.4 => 0.21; 27.1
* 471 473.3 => 0.32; 26.7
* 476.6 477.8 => 0.28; 27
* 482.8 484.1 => 0.13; 36.4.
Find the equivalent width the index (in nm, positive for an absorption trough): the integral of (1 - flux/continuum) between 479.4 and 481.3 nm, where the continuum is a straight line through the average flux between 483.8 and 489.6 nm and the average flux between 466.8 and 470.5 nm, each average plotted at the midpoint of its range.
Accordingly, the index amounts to 0.30 nm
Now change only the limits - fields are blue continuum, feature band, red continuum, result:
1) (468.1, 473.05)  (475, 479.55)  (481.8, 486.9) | 0.76 nm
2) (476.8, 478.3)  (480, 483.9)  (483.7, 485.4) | 0.21 nm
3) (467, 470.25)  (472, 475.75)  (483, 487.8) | 0.60 nm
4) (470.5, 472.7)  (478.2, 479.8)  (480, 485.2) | 0.20 nm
